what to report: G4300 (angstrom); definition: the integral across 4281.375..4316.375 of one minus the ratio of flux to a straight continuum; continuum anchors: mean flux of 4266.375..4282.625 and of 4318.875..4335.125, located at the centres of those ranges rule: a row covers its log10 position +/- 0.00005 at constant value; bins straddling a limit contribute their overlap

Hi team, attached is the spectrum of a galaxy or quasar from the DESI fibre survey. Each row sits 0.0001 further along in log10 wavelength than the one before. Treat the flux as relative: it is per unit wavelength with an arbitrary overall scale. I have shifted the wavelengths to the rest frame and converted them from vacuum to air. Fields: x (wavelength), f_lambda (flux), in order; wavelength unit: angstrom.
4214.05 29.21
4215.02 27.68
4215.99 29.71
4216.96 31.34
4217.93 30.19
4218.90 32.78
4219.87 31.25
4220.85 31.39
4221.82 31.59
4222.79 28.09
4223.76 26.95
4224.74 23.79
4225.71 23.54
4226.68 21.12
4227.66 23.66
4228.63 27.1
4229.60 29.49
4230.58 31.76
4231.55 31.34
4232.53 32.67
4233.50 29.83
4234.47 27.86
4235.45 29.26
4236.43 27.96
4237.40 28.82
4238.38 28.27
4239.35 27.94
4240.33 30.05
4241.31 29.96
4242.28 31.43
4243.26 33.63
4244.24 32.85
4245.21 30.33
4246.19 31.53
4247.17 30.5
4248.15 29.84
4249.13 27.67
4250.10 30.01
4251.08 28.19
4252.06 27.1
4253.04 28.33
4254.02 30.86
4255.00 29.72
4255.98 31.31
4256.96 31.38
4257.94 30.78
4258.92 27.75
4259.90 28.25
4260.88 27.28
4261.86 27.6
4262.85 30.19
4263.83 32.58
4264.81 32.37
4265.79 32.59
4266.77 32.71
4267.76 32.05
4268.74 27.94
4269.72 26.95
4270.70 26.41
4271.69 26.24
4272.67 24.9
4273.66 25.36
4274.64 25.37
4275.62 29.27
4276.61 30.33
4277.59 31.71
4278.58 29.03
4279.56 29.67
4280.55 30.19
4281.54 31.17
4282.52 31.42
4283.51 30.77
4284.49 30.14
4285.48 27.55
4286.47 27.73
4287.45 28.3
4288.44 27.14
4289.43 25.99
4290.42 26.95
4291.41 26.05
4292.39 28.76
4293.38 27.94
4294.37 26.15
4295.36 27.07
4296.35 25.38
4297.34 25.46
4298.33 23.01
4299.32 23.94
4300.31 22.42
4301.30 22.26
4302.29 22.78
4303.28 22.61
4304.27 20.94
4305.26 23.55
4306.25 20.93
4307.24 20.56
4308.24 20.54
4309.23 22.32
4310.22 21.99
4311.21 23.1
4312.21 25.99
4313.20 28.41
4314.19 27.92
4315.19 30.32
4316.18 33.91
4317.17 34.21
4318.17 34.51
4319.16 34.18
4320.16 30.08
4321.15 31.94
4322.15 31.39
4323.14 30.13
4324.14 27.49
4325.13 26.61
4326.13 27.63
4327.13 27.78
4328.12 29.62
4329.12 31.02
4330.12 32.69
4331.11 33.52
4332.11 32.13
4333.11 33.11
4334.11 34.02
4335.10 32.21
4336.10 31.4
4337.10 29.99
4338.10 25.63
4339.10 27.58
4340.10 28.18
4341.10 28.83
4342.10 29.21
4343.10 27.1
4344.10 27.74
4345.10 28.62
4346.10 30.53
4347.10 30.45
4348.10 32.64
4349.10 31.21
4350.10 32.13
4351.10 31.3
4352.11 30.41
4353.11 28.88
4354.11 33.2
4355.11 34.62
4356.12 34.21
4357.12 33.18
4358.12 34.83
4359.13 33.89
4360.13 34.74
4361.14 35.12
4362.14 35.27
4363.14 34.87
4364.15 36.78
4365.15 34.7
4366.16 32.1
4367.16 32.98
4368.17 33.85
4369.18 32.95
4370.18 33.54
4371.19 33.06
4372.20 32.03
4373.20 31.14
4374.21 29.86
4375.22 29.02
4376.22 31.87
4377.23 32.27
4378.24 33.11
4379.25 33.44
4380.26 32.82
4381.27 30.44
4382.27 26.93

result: 4.7 angstrom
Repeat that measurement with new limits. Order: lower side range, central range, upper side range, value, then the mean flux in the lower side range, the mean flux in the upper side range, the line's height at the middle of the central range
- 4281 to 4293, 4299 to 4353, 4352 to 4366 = 5.4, 28.5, 34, 31.5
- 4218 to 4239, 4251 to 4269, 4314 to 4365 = -0.4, 28.5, 31.4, 29.3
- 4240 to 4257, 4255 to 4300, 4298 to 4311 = -4.2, 30.2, 22.2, 26.1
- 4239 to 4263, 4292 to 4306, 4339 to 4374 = 2.9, 29.8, 32.1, 30.8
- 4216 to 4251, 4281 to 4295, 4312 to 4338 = 0.9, 29.3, 30.8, 30.2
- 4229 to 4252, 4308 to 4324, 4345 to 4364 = 1.5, 30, 32.8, 31.9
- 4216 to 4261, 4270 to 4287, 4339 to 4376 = 0.9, 29.3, 32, 30.2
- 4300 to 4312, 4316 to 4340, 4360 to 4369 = -3.8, 22.1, 34.4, 26.7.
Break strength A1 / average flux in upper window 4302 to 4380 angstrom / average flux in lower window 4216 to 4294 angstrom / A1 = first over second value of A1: 1.04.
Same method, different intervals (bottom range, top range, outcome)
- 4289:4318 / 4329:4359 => 1.23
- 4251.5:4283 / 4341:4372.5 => 1.10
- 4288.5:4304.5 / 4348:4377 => 1.32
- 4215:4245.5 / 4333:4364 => 1.08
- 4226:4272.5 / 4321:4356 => 1.03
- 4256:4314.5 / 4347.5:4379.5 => 1.22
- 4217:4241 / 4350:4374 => 1.16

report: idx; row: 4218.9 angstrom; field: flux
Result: 32.78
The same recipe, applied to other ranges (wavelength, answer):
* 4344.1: 27.74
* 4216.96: 31.34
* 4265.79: 32.59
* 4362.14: 35.27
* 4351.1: 31.3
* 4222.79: 28.09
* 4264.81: 32.37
